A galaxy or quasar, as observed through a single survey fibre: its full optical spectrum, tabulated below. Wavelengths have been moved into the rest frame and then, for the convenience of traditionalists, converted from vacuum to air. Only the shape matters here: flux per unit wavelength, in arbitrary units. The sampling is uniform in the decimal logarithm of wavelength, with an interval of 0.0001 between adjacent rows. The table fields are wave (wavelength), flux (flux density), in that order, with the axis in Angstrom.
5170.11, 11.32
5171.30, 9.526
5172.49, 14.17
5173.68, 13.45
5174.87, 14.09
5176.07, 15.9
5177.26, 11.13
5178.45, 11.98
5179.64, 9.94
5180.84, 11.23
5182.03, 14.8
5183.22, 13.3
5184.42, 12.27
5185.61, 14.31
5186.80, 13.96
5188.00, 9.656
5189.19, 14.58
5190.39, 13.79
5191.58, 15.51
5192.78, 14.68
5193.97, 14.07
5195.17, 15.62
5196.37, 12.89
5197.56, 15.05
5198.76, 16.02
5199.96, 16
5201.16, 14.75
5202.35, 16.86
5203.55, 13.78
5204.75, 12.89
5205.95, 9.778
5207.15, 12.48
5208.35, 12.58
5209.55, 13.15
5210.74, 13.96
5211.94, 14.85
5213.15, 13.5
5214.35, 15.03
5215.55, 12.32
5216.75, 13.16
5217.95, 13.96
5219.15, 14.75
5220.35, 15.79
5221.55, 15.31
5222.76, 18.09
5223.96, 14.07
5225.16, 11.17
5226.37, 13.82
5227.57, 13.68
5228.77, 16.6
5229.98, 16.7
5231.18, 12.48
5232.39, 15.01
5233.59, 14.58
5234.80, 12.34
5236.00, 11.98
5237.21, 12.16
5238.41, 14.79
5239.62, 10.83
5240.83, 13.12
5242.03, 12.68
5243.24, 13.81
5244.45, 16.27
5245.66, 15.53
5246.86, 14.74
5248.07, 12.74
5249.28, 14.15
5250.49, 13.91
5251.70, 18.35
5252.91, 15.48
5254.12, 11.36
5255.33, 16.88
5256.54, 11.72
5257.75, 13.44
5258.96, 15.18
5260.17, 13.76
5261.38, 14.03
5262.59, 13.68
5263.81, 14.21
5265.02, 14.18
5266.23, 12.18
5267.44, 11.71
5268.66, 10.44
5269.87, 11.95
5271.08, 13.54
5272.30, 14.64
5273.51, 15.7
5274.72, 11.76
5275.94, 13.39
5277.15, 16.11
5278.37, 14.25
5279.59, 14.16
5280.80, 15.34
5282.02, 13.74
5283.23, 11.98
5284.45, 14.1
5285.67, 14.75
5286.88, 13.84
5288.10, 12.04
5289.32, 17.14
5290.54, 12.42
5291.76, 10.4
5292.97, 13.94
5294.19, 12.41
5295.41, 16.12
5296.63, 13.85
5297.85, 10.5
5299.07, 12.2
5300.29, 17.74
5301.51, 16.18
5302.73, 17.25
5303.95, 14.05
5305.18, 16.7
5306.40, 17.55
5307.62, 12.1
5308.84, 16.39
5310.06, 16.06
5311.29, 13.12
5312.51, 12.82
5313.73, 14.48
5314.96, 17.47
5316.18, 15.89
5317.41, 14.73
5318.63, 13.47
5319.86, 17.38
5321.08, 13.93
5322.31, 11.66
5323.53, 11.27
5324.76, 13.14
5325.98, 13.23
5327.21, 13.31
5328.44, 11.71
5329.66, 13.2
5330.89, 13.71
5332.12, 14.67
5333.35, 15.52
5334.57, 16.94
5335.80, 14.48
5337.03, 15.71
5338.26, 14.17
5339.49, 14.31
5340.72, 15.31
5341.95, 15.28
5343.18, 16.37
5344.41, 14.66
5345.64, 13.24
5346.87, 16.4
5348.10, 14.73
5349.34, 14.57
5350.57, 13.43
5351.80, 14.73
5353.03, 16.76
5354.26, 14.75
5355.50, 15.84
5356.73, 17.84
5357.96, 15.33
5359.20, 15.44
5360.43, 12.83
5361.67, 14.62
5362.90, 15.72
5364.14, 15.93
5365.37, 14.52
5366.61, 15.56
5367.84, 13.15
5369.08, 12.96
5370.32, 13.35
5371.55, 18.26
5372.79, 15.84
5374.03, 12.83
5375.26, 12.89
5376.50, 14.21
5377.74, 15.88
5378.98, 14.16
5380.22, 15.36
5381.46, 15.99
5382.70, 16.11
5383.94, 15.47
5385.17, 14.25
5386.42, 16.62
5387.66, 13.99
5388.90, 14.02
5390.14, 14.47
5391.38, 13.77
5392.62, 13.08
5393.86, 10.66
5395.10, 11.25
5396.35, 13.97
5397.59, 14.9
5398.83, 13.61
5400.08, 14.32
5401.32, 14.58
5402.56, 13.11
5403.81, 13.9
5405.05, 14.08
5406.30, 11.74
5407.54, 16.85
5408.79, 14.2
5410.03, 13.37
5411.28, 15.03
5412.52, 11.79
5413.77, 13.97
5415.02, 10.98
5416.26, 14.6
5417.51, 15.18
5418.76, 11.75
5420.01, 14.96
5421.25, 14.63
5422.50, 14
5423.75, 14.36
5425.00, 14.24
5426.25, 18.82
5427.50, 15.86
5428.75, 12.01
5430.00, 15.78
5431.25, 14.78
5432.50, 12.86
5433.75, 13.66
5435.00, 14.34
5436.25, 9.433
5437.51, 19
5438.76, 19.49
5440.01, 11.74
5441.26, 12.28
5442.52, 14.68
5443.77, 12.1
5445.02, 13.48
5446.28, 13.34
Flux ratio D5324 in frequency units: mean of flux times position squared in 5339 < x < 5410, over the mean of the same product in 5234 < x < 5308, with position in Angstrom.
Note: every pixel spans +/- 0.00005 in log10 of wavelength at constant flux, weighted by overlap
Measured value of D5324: 1.1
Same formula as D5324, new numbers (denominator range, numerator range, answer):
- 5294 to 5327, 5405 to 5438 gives 1.02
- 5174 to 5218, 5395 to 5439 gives 1.13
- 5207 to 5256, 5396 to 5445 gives 1.07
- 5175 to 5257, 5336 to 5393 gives 1.13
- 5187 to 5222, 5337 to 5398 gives 1.11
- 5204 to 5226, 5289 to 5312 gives 1.09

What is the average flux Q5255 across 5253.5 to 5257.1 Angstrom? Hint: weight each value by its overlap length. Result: 13.3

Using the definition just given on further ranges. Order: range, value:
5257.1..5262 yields 14.1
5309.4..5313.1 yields 14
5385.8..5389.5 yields 14.9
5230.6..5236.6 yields 13.3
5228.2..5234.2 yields 15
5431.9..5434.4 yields 13.3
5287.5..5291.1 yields 13.9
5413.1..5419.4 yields 13.3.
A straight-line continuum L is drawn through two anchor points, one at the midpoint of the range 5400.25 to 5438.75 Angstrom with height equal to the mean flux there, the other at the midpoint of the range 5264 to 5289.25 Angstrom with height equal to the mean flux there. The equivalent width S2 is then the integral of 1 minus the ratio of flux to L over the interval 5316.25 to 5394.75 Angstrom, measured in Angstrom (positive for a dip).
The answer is -3.6 Angstrom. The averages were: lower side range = 13.6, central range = 14.6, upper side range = 14.2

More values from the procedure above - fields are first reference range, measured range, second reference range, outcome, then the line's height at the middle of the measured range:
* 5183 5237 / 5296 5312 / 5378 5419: -1.0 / 14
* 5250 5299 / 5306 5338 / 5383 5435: -1.2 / 13.8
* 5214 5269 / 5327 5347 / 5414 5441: -0.6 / 14.2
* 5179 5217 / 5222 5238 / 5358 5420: -0.4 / 13.7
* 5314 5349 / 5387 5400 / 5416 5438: 0.9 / 14.4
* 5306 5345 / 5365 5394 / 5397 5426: -0.8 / 14.2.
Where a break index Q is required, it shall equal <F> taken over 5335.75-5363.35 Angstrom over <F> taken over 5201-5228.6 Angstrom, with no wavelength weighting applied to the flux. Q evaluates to 1.08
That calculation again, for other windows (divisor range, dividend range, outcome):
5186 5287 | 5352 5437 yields 1.03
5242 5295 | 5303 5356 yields 1.06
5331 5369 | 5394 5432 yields 0.93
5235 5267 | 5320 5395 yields 1.05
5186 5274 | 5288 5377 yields 1.04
